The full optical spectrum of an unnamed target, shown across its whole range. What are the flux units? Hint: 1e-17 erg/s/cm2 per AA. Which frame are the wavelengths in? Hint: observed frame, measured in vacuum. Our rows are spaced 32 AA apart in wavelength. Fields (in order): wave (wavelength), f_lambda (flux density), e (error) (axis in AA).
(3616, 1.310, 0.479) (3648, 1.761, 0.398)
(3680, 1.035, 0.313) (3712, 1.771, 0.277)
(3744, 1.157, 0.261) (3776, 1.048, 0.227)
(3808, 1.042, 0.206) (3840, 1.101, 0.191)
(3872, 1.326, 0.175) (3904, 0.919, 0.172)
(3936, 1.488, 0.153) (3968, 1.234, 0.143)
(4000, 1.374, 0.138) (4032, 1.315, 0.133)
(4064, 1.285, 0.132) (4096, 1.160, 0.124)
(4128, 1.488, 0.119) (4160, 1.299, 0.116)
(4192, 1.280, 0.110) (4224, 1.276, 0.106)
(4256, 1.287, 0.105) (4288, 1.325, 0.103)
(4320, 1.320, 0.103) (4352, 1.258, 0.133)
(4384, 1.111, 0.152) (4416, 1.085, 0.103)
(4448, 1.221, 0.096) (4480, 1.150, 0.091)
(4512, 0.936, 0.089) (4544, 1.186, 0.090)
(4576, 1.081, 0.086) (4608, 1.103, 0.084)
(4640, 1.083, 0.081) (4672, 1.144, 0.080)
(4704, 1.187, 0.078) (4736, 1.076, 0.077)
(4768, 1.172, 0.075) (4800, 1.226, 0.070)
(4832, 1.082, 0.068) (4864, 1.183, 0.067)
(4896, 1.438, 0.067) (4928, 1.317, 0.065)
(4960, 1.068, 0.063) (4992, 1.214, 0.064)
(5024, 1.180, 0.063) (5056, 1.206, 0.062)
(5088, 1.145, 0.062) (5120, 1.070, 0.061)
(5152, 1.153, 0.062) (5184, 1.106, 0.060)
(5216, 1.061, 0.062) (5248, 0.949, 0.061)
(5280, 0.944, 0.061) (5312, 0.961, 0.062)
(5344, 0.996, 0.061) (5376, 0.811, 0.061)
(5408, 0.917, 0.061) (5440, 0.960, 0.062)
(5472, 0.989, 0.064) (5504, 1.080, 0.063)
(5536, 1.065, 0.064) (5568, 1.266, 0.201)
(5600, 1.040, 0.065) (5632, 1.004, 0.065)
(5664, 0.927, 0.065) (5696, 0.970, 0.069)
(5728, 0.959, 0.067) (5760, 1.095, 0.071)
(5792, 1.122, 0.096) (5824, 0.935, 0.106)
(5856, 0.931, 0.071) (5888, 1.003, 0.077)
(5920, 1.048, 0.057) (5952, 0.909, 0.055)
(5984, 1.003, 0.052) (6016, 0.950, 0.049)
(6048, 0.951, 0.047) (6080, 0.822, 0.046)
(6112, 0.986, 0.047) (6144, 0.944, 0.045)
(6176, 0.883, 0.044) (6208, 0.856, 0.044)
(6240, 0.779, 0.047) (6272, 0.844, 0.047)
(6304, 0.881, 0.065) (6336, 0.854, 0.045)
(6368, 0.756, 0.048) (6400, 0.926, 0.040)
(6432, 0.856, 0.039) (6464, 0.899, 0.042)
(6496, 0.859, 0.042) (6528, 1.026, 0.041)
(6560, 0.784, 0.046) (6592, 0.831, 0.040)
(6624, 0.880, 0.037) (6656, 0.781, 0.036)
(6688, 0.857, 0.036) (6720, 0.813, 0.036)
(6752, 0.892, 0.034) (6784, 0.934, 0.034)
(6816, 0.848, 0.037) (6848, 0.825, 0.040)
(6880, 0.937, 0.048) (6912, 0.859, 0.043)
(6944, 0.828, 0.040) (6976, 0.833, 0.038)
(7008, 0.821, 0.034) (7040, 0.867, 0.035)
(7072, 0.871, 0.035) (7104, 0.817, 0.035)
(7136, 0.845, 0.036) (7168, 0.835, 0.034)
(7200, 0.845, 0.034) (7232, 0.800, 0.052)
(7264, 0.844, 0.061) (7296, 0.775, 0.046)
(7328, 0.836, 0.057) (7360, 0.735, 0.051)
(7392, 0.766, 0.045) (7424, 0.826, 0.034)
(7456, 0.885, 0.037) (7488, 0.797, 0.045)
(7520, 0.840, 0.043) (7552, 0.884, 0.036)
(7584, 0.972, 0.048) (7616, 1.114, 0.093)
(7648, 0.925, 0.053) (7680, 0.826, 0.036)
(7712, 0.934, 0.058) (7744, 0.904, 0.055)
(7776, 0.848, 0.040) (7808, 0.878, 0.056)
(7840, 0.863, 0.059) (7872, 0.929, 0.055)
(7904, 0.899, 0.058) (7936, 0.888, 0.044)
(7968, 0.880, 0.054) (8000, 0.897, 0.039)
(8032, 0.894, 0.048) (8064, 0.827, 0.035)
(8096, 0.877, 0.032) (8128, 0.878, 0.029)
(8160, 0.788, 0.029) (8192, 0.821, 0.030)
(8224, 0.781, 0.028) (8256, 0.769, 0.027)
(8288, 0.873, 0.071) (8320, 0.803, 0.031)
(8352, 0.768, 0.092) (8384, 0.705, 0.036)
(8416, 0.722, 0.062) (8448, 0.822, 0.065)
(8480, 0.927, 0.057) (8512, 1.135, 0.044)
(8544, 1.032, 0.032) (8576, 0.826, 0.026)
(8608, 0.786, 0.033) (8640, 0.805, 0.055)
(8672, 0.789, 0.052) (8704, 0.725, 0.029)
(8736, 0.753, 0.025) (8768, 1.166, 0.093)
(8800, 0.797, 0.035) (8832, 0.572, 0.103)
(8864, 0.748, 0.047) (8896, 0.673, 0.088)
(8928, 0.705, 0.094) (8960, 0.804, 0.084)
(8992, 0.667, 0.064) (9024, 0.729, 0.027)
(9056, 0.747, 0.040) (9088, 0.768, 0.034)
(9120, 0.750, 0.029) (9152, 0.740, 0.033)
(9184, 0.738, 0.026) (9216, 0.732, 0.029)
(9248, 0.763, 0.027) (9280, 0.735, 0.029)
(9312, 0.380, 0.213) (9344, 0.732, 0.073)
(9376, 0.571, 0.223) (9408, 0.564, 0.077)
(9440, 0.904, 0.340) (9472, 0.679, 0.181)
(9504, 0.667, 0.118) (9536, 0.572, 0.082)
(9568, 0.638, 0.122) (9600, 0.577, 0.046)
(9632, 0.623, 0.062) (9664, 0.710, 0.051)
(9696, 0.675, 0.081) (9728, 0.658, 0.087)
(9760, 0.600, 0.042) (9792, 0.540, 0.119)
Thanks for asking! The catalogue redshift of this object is 0.75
